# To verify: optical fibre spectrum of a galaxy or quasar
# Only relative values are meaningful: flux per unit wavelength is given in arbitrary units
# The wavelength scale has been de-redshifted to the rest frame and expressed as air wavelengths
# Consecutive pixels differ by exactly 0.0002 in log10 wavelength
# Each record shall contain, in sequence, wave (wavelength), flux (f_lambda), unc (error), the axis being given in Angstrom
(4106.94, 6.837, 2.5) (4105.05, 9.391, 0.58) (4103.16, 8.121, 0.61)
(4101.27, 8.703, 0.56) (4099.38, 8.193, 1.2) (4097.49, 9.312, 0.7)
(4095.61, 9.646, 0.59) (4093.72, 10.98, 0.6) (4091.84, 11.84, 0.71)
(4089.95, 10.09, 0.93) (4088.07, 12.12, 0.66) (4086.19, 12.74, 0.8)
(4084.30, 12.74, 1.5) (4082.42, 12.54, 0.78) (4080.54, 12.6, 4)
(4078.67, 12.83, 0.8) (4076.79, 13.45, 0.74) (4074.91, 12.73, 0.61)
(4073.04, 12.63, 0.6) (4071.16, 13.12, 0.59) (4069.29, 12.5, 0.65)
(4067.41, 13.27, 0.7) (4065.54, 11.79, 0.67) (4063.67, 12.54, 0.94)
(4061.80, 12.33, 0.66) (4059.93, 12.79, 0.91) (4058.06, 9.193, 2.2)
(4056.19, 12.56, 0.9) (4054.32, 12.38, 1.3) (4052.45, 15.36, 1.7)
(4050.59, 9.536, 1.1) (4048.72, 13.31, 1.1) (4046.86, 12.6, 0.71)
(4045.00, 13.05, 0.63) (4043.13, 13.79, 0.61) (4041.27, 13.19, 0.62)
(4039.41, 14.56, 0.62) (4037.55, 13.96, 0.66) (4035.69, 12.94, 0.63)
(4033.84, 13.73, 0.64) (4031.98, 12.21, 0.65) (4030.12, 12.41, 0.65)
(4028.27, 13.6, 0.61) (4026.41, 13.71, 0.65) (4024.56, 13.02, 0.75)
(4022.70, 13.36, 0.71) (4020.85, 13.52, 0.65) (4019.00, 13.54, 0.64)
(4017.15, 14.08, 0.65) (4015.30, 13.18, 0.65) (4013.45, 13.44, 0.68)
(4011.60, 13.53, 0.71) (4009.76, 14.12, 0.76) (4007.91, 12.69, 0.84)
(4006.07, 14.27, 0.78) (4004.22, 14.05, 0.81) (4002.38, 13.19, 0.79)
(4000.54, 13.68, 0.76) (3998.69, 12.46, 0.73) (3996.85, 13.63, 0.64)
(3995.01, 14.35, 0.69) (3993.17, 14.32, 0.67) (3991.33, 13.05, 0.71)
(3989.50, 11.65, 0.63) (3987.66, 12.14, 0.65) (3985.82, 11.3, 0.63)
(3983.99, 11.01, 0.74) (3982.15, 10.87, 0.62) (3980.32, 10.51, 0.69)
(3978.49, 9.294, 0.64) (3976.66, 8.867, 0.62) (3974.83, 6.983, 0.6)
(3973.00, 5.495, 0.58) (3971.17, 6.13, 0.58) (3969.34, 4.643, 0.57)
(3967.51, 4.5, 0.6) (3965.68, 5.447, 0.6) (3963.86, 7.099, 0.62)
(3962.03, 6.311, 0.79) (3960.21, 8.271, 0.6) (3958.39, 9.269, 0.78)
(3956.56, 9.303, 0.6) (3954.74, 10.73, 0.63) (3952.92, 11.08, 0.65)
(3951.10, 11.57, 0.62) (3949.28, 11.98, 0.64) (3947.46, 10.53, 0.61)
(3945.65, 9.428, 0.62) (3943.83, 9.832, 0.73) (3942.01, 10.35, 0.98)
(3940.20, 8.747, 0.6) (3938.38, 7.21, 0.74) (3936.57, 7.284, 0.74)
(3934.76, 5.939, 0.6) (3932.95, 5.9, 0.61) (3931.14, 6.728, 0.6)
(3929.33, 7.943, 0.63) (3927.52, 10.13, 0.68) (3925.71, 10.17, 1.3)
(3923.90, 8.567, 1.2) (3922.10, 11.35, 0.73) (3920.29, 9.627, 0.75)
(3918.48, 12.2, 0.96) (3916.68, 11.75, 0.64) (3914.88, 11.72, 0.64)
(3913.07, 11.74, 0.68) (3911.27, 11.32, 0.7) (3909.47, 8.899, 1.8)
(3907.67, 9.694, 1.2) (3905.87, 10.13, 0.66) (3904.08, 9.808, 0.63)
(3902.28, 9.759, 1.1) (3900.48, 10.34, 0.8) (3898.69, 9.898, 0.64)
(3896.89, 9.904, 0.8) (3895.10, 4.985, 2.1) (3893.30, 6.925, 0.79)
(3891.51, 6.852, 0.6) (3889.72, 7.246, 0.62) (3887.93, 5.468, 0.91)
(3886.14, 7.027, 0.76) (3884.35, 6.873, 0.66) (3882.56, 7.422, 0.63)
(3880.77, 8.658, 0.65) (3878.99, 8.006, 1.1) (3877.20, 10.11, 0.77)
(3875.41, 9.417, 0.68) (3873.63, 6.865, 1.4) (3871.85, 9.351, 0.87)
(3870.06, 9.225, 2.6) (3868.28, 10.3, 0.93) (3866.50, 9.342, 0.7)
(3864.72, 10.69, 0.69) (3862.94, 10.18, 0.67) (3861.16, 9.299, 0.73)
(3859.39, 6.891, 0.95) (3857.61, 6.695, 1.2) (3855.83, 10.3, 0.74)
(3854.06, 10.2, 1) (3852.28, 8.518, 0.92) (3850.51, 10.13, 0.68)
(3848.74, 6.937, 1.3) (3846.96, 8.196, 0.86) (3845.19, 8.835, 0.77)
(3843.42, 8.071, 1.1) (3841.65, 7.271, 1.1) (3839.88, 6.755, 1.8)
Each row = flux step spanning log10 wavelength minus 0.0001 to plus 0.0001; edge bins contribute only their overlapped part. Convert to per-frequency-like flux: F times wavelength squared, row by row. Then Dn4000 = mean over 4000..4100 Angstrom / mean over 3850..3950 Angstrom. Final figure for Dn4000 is 1.51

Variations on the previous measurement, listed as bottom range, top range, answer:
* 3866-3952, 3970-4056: 1.45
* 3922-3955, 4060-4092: 1.46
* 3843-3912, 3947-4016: 1.30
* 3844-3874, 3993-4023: 1.64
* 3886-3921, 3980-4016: 1.45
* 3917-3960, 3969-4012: 1.25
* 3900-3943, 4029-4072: 1.44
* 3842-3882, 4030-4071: 1.58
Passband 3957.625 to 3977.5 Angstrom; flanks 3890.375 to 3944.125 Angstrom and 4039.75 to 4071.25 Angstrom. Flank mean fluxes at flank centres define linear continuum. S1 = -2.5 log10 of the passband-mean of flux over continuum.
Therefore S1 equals 0.49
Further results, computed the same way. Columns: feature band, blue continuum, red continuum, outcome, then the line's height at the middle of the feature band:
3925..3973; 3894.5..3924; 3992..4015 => 0.37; 11.6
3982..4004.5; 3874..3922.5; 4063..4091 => -0.17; 10.9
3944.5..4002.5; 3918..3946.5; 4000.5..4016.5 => 0.15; 11.4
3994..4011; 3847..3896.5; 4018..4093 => -0.19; 11.5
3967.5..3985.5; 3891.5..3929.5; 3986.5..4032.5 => 0.44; 12.2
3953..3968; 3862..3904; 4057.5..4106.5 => 0.22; 9.64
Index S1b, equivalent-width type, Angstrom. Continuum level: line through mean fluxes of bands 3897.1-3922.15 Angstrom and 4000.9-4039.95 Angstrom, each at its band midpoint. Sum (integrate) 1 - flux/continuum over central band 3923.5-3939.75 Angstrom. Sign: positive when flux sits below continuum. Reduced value 4.9 Angstrom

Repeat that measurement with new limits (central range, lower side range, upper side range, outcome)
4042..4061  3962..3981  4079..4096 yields -4.1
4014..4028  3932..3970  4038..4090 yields -3.1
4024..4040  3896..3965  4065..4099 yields -3.1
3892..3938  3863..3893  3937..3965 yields -2.2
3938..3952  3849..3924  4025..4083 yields 0.5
